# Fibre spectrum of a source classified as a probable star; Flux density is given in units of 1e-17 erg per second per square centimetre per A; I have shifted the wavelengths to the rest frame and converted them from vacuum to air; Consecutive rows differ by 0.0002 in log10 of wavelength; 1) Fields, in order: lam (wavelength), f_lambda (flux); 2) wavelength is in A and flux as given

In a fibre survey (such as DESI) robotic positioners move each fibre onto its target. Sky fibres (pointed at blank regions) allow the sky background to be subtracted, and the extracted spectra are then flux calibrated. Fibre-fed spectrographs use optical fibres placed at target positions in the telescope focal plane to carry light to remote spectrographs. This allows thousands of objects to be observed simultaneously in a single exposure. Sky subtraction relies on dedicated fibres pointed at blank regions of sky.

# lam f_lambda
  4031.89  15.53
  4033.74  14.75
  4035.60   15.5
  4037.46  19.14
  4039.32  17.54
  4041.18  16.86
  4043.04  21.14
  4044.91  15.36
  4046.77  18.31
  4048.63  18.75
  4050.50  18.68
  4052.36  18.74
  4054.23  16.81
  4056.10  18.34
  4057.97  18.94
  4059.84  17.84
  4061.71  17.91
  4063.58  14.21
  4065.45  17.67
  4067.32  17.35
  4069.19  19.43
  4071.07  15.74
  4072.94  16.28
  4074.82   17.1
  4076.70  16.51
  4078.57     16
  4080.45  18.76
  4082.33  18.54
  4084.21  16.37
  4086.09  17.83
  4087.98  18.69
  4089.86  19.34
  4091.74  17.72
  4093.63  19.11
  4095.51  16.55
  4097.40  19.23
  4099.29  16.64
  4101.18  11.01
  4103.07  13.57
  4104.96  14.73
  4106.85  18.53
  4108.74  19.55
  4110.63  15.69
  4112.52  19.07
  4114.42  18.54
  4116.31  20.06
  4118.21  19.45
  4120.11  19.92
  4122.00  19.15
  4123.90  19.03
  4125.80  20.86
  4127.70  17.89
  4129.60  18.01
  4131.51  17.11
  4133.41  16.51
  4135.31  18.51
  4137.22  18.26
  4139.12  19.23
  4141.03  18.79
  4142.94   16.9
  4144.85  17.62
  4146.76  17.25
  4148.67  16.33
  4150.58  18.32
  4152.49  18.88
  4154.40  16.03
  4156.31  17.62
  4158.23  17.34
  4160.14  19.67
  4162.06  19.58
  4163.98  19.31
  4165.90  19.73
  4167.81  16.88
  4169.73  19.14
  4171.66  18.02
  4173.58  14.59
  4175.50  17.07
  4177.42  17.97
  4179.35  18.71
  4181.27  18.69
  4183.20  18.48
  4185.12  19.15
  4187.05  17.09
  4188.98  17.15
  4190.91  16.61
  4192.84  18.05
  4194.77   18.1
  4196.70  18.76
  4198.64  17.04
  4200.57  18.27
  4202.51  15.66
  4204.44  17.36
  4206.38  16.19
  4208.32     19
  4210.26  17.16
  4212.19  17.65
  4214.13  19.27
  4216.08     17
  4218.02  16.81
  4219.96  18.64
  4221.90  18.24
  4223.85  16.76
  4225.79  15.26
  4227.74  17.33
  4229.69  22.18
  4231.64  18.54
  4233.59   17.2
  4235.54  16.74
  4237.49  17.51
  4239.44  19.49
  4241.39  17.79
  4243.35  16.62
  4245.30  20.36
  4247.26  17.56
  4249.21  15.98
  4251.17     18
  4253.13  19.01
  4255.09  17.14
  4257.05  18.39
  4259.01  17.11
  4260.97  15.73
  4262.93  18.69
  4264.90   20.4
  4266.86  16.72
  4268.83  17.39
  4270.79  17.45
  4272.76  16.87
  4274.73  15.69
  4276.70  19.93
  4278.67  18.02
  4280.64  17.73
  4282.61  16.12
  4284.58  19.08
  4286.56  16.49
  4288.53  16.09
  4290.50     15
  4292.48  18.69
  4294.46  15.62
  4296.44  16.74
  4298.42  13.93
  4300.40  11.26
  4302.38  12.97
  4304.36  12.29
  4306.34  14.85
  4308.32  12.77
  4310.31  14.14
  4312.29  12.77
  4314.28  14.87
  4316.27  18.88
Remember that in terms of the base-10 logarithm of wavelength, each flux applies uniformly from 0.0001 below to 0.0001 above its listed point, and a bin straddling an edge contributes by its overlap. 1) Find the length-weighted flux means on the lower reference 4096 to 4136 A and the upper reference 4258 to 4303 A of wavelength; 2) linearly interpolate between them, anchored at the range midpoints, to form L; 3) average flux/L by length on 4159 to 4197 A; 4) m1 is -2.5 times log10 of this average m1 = -0.05 mag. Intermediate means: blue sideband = 17.7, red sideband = 16.7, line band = 18.1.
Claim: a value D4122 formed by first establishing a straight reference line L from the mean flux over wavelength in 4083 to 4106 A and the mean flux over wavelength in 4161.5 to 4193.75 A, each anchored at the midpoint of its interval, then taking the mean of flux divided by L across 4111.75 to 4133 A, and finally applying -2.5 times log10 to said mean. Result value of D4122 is -0.107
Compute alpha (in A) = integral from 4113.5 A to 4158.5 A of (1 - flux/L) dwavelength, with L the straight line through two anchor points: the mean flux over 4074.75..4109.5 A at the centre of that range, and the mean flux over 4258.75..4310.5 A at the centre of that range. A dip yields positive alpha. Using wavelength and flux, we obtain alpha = -3.50 A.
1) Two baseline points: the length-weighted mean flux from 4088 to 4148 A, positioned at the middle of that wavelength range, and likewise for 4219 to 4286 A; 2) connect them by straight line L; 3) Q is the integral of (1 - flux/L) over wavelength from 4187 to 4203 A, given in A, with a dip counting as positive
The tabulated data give 0.3 A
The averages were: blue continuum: 17.9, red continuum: 17.8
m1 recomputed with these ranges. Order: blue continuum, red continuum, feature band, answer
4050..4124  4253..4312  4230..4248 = -0.10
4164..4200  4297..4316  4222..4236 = -0.10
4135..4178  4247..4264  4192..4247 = -0.01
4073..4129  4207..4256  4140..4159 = 0.02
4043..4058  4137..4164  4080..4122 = 0.02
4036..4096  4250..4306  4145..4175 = -0.04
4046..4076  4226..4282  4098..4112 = 0.12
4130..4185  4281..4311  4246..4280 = -0.12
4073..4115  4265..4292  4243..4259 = -0.04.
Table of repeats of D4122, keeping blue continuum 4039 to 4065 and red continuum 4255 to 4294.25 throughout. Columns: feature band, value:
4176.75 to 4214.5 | -0.01 mag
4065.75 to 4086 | 0.03 mag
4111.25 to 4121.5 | -0.09 mag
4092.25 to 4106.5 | 0.11 mag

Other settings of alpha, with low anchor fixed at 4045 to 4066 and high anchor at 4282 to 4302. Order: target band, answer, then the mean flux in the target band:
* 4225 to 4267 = -4.5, 17.9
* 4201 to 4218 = -1.0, 17.4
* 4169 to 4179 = -0.4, 17.4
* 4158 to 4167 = -1.3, 19.2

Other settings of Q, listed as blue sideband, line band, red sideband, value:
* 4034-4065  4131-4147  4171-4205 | -0.19 A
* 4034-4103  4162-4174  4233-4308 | -0.76 A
